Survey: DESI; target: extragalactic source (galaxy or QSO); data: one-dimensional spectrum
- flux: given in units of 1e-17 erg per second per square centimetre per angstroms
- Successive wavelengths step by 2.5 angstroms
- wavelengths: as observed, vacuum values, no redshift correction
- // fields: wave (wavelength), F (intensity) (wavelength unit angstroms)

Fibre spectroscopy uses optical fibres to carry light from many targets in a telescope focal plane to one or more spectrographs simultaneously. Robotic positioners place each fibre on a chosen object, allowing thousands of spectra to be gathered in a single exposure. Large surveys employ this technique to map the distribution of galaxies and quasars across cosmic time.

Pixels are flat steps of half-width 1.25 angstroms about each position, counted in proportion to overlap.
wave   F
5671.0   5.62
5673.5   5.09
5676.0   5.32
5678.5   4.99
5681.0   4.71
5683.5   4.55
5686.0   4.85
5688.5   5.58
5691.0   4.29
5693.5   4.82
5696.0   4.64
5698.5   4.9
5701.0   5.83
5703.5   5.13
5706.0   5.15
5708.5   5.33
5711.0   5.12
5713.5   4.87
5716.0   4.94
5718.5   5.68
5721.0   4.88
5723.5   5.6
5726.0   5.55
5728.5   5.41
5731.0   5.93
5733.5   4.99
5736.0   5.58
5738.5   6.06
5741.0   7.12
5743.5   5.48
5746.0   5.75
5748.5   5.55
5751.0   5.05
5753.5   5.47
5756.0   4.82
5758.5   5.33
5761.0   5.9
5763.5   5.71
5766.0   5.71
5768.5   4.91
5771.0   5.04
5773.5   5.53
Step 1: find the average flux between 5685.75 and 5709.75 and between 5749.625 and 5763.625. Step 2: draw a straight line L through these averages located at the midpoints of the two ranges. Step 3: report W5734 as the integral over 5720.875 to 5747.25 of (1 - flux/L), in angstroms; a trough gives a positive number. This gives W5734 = -2.3 angstroms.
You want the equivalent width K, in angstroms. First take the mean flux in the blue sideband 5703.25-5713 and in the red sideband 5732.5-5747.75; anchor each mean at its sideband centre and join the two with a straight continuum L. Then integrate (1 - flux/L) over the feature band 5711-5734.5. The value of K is 0.69 angstroms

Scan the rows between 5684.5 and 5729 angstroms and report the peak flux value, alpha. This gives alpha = 5.83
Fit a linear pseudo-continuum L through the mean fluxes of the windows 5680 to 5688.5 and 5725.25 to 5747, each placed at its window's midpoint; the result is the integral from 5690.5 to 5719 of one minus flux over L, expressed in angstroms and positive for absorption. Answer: 0.77 angstroms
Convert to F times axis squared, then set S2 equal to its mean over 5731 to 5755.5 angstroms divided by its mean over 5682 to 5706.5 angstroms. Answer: 1.2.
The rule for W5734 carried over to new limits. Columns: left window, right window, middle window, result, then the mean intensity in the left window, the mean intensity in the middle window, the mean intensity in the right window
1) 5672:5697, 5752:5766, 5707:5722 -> -0.1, 4.89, 5.14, 5.46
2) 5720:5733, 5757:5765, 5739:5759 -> -0.1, 5.46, 5.6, 5.62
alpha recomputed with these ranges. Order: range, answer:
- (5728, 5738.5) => 6.06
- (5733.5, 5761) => 7.12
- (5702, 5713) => 5.33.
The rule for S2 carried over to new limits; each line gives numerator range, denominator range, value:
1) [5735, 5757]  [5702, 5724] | 1.11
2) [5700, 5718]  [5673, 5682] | 1.05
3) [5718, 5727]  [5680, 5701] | 1.13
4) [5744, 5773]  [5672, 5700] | 1.13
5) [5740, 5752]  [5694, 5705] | 1.15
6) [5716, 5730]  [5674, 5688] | 1.11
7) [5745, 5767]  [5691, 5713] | 1.10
